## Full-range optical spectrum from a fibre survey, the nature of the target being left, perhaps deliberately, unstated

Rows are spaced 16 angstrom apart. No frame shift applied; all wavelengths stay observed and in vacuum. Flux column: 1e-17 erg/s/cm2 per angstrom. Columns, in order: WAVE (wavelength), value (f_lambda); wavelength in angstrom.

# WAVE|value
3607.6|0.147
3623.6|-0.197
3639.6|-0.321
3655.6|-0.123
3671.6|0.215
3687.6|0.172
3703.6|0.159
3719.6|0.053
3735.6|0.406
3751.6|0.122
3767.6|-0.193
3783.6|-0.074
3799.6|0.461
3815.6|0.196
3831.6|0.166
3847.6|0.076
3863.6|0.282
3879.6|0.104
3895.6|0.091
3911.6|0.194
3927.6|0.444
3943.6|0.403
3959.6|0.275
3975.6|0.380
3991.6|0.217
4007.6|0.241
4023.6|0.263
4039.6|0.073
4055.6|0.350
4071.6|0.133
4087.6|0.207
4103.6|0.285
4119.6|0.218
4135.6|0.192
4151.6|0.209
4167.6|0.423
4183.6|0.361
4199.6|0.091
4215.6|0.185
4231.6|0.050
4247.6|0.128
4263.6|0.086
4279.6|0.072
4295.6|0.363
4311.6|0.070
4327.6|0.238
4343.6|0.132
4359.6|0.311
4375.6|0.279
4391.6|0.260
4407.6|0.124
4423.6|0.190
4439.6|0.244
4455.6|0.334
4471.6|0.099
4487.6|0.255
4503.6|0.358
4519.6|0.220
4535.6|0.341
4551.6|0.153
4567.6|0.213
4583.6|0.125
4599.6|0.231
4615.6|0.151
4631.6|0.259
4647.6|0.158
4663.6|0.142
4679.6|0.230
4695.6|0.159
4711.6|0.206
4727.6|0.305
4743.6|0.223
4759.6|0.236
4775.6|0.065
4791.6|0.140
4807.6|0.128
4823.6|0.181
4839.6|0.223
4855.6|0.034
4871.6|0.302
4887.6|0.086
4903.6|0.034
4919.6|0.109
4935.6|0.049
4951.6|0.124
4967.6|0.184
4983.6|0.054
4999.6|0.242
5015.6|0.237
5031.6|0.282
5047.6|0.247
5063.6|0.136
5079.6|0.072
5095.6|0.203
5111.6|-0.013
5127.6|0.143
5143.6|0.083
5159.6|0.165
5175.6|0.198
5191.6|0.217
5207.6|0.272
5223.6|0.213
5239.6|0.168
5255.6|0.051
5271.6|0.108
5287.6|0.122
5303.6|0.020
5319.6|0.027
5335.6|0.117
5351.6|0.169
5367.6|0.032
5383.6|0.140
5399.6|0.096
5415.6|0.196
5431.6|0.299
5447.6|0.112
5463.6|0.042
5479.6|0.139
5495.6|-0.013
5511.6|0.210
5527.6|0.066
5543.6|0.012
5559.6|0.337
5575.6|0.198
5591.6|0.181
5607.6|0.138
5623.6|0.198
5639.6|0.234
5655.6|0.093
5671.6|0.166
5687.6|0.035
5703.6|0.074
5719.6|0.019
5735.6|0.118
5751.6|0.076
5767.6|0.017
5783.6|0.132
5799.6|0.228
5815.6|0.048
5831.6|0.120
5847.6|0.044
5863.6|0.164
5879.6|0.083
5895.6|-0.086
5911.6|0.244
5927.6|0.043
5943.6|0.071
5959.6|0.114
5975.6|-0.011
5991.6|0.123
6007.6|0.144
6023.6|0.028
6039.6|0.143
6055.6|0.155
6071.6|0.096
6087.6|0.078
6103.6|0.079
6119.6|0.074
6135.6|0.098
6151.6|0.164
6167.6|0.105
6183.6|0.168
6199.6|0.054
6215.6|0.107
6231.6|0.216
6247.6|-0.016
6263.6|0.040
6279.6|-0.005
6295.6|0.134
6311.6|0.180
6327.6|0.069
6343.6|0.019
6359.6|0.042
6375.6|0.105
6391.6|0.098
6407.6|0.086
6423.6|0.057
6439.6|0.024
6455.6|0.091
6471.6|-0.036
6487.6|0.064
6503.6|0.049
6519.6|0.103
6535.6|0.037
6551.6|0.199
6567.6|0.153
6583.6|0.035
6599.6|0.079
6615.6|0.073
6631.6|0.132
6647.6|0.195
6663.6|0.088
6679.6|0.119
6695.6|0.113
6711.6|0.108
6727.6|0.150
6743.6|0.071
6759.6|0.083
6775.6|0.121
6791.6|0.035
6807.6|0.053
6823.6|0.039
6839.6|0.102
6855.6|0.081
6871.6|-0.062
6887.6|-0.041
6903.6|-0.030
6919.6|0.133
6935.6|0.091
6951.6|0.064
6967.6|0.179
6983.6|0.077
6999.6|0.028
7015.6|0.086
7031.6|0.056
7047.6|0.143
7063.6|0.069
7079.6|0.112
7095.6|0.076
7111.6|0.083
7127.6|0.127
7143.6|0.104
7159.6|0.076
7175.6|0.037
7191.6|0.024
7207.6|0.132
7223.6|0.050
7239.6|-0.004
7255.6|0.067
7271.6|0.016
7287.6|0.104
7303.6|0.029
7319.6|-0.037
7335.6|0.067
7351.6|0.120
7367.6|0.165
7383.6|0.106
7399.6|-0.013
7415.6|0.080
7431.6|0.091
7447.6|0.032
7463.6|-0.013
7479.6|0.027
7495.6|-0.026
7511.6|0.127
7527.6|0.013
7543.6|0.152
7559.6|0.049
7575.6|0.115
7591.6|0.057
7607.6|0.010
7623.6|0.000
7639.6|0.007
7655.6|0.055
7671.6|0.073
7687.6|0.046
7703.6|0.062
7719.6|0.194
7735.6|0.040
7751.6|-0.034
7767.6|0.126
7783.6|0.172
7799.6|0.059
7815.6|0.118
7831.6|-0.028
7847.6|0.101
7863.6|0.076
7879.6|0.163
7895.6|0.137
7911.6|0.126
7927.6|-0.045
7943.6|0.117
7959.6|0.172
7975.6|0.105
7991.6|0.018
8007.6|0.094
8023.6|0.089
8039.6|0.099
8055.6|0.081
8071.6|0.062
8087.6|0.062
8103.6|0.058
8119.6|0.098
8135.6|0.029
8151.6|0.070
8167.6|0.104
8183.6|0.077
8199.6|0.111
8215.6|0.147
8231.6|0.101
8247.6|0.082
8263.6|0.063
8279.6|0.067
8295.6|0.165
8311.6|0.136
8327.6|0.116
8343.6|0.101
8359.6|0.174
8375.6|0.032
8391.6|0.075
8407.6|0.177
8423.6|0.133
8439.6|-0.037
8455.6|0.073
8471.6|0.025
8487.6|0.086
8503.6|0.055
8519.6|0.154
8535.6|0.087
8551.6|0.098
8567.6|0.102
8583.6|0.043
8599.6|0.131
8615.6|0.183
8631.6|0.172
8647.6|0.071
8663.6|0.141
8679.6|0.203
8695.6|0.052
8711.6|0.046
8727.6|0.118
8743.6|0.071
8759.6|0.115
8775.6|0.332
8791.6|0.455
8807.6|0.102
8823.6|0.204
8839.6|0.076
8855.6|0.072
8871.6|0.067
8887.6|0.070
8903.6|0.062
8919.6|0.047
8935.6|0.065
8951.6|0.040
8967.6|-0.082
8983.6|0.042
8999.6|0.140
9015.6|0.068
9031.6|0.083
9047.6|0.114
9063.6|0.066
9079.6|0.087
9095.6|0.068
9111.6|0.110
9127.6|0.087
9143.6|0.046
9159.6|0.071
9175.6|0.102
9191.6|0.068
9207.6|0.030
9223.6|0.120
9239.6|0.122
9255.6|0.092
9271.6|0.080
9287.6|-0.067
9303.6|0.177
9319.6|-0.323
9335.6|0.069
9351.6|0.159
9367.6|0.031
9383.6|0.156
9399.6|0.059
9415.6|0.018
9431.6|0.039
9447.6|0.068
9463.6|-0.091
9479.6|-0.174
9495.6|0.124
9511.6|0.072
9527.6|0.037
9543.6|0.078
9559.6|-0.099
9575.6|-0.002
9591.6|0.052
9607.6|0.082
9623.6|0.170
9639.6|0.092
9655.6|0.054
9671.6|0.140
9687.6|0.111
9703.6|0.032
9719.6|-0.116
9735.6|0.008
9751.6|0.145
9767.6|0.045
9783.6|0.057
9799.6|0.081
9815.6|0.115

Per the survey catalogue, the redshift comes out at 1.36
